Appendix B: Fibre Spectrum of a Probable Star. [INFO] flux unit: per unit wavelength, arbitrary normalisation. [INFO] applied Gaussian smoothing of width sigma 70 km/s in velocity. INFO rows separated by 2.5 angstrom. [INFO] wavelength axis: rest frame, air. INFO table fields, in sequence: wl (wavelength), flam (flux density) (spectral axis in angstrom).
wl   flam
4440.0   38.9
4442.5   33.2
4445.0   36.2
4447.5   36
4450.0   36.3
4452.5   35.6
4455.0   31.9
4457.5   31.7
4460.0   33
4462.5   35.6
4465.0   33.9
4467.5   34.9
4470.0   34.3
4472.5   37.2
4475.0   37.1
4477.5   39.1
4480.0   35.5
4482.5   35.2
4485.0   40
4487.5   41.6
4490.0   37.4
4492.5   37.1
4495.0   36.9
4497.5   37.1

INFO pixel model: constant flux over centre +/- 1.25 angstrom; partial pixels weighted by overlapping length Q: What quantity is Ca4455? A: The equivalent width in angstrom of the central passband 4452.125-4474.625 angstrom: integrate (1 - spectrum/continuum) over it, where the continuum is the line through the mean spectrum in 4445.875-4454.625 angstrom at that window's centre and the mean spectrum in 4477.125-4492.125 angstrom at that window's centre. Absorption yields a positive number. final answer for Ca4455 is 1.4 angstrom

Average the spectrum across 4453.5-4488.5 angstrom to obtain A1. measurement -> 35.7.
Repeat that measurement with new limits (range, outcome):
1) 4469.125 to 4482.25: 36.6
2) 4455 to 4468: 33.6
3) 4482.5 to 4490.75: 39.1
